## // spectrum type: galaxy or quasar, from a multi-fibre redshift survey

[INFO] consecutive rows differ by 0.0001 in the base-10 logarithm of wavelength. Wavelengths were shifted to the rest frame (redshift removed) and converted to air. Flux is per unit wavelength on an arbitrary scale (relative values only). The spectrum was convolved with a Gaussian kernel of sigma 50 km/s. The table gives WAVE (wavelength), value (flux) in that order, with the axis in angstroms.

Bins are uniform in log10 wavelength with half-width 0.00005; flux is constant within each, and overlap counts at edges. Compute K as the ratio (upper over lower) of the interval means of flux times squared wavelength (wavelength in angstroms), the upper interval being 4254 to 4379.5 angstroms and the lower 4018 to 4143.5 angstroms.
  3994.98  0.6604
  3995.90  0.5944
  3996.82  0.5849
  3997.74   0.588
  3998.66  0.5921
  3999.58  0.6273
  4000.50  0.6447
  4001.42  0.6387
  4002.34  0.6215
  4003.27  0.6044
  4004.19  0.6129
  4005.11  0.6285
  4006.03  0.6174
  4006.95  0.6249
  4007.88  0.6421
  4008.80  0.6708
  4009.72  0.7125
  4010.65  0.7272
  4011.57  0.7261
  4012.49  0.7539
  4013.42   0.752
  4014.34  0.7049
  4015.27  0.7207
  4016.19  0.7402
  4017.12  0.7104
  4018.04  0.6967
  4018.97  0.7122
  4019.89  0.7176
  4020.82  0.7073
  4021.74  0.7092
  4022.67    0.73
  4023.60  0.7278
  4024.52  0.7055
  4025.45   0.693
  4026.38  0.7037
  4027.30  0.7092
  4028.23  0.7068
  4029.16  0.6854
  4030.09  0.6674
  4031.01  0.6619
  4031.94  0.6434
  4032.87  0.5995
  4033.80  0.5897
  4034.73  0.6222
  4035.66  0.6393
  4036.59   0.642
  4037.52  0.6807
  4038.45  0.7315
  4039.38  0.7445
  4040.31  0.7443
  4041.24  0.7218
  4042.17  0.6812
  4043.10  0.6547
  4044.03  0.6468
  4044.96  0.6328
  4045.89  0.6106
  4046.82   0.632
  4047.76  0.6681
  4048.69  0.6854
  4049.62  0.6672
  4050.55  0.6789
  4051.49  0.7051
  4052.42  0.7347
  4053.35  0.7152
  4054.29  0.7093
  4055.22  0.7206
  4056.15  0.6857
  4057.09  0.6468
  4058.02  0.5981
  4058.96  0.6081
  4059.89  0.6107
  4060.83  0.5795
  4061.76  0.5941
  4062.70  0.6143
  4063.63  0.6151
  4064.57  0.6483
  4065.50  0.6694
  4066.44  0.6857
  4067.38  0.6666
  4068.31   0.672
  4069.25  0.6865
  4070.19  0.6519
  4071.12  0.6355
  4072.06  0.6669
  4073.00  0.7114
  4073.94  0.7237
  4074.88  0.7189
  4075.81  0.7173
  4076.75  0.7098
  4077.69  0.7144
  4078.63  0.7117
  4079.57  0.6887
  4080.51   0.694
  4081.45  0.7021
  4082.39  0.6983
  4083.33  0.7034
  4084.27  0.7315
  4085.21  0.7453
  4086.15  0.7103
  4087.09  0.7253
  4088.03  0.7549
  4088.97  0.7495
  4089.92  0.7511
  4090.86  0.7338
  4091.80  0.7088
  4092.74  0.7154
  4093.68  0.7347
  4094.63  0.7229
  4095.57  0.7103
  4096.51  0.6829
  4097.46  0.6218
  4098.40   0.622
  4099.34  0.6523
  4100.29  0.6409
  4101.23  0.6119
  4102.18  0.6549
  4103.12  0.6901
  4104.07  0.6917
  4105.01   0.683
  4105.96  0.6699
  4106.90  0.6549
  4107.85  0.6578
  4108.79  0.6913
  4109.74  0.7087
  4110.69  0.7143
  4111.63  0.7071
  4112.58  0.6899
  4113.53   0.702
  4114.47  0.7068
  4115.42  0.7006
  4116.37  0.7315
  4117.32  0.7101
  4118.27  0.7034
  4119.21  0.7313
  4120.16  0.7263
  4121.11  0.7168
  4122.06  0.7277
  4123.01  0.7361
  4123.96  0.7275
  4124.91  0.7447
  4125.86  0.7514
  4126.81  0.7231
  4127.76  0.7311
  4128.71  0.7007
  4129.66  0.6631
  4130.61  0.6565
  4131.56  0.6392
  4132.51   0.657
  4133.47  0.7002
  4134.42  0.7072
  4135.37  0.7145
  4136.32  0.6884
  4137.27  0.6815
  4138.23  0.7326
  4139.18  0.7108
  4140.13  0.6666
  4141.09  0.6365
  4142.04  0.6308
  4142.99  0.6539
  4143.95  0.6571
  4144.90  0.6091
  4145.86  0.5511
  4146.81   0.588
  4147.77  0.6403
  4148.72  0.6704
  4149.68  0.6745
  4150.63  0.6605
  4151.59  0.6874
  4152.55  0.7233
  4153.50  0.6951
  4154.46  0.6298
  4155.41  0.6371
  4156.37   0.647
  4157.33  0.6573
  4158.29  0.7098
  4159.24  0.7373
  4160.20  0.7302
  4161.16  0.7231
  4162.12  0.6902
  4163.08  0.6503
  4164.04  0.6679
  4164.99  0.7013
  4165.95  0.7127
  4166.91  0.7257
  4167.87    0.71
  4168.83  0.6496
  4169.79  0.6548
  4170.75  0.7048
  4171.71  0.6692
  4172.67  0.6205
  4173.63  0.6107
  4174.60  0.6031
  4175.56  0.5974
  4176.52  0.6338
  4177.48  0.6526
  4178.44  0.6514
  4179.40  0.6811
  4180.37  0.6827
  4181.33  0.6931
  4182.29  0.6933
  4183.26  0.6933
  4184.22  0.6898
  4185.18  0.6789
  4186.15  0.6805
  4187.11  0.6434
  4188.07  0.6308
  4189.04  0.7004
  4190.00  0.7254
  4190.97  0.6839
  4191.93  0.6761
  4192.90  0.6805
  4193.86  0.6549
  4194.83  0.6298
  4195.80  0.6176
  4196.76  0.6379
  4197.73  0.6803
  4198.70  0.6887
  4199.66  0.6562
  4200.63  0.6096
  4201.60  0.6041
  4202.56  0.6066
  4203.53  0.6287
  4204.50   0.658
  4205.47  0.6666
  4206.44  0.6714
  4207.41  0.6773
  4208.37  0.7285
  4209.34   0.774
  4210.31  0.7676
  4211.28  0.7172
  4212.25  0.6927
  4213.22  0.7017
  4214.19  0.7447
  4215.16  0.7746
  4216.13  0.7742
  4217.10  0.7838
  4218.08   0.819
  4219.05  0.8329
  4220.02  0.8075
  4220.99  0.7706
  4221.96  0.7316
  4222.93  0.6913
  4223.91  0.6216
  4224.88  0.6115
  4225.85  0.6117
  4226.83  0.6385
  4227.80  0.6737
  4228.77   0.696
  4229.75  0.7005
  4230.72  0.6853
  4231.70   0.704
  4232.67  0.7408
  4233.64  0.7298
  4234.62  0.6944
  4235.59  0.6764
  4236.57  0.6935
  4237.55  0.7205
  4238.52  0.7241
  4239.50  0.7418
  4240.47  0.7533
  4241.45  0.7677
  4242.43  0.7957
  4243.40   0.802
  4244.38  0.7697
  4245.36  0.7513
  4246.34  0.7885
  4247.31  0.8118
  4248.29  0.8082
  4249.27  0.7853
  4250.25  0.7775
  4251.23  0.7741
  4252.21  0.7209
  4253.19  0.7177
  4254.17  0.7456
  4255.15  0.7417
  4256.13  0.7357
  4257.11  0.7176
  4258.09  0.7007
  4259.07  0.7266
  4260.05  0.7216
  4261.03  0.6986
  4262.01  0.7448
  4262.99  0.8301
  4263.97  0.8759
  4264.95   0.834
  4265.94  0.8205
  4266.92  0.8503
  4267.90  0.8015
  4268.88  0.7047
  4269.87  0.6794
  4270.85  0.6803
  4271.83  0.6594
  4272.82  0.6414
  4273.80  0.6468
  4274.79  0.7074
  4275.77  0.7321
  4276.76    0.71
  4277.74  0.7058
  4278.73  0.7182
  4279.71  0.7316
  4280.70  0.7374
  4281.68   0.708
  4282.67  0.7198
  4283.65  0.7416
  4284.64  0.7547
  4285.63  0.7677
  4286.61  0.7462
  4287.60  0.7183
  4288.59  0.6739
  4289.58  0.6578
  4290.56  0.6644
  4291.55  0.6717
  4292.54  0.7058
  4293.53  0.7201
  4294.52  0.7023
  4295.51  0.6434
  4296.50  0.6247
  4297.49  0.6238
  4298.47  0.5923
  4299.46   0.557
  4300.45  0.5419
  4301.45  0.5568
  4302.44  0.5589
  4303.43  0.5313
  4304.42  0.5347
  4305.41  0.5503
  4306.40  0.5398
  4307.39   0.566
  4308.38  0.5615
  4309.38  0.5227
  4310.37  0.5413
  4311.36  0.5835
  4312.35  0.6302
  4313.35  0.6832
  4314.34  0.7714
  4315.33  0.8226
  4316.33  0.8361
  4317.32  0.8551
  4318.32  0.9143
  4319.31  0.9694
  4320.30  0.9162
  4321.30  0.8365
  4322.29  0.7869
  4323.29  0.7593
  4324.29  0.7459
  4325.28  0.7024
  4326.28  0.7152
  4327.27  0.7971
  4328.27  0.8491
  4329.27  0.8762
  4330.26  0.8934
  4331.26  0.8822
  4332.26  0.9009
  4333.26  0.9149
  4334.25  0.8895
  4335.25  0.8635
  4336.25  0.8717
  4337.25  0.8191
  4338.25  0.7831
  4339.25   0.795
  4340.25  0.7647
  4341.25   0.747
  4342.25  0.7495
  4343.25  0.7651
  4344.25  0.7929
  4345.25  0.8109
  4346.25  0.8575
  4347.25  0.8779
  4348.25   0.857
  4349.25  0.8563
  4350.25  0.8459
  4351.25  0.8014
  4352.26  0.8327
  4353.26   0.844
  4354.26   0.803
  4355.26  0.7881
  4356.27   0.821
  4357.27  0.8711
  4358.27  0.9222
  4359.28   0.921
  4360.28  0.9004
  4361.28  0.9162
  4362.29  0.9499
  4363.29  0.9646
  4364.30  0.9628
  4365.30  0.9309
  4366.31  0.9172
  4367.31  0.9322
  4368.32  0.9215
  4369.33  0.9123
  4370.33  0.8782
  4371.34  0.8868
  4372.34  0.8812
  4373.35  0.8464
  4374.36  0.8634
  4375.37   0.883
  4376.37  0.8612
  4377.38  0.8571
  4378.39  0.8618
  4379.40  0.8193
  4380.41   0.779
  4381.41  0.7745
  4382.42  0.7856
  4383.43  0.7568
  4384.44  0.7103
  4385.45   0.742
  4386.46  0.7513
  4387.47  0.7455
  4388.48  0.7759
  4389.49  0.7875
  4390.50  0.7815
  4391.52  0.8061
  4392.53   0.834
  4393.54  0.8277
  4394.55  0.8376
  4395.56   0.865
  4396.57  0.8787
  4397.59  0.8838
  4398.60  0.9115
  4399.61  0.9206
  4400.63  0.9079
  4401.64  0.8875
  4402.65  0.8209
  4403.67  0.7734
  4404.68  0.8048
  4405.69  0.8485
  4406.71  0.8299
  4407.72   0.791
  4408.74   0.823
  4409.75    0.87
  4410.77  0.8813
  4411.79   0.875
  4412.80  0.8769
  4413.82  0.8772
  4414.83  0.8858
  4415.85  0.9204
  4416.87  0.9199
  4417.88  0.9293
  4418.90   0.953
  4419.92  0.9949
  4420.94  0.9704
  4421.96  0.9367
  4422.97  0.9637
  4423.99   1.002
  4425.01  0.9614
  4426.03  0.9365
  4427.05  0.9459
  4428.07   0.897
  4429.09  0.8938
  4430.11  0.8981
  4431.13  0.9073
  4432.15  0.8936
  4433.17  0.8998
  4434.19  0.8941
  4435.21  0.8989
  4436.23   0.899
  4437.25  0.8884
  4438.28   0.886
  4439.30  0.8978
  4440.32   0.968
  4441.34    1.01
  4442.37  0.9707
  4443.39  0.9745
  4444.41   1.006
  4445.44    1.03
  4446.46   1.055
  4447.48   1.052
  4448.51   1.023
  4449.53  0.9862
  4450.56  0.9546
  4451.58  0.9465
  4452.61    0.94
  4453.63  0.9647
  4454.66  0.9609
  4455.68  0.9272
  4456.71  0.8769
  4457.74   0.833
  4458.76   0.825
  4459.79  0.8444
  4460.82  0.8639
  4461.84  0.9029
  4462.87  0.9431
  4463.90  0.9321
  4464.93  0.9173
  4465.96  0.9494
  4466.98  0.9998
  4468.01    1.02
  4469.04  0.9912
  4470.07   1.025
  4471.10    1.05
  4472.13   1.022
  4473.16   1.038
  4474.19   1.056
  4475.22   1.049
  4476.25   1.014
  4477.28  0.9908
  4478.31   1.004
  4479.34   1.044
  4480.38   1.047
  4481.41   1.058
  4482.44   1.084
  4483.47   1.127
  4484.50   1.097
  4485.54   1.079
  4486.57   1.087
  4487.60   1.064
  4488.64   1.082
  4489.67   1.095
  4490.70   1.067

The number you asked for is 1.3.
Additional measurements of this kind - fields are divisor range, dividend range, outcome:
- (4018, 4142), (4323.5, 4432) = 1.44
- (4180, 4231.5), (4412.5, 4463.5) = 1.51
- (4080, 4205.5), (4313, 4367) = 1.36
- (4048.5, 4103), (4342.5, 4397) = 1.42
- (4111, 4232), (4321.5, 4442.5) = 1.39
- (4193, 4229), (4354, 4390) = 1.32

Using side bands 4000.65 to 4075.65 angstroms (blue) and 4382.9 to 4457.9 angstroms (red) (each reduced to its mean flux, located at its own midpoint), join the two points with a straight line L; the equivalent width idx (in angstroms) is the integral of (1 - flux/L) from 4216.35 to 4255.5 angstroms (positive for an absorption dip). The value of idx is 2.6 angstroms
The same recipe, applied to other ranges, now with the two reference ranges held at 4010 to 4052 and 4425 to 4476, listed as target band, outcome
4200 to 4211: 1.7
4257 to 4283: 3.2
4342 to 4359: 1.1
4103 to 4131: 1.4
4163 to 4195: 4.6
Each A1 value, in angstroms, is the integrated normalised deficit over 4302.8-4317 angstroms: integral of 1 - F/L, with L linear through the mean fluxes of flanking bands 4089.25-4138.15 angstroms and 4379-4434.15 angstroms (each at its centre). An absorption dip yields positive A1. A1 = 3.27 angstroms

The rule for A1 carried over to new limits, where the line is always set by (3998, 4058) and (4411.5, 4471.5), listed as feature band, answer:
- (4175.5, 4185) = 1.3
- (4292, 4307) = 4.4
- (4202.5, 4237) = 3.9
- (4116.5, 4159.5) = 3.7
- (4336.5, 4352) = 1.2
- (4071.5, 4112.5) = 1.2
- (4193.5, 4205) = 2.2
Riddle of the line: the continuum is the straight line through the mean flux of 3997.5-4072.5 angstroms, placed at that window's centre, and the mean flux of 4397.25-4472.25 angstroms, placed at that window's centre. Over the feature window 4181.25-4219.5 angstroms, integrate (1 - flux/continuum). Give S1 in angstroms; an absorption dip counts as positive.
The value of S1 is 4.1 angstroms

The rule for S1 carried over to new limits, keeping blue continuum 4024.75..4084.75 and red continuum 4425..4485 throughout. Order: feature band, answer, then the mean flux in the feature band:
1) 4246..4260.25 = 1.16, 0.752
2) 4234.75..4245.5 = 0.87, 0.743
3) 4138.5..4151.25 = 1.64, 0.644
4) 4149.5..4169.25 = 1.66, 0.687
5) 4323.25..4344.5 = 1.53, 0.814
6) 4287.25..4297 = 1.95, 0.677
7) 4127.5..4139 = 0.66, 0.689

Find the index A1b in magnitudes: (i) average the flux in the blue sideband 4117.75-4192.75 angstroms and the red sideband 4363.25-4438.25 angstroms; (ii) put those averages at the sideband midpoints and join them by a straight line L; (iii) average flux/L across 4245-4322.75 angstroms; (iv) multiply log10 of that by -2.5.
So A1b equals 0.10 mag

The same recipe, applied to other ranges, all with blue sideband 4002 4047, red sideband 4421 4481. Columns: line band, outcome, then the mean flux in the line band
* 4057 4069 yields 0.119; 0.632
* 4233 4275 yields 0.115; 0.746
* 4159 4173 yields 0.123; 0.69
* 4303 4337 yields 0.159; 0.755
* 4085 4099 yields 0.019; 0.712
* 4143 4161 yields 0.154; 0.662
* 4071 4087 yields 0.014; 0.707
